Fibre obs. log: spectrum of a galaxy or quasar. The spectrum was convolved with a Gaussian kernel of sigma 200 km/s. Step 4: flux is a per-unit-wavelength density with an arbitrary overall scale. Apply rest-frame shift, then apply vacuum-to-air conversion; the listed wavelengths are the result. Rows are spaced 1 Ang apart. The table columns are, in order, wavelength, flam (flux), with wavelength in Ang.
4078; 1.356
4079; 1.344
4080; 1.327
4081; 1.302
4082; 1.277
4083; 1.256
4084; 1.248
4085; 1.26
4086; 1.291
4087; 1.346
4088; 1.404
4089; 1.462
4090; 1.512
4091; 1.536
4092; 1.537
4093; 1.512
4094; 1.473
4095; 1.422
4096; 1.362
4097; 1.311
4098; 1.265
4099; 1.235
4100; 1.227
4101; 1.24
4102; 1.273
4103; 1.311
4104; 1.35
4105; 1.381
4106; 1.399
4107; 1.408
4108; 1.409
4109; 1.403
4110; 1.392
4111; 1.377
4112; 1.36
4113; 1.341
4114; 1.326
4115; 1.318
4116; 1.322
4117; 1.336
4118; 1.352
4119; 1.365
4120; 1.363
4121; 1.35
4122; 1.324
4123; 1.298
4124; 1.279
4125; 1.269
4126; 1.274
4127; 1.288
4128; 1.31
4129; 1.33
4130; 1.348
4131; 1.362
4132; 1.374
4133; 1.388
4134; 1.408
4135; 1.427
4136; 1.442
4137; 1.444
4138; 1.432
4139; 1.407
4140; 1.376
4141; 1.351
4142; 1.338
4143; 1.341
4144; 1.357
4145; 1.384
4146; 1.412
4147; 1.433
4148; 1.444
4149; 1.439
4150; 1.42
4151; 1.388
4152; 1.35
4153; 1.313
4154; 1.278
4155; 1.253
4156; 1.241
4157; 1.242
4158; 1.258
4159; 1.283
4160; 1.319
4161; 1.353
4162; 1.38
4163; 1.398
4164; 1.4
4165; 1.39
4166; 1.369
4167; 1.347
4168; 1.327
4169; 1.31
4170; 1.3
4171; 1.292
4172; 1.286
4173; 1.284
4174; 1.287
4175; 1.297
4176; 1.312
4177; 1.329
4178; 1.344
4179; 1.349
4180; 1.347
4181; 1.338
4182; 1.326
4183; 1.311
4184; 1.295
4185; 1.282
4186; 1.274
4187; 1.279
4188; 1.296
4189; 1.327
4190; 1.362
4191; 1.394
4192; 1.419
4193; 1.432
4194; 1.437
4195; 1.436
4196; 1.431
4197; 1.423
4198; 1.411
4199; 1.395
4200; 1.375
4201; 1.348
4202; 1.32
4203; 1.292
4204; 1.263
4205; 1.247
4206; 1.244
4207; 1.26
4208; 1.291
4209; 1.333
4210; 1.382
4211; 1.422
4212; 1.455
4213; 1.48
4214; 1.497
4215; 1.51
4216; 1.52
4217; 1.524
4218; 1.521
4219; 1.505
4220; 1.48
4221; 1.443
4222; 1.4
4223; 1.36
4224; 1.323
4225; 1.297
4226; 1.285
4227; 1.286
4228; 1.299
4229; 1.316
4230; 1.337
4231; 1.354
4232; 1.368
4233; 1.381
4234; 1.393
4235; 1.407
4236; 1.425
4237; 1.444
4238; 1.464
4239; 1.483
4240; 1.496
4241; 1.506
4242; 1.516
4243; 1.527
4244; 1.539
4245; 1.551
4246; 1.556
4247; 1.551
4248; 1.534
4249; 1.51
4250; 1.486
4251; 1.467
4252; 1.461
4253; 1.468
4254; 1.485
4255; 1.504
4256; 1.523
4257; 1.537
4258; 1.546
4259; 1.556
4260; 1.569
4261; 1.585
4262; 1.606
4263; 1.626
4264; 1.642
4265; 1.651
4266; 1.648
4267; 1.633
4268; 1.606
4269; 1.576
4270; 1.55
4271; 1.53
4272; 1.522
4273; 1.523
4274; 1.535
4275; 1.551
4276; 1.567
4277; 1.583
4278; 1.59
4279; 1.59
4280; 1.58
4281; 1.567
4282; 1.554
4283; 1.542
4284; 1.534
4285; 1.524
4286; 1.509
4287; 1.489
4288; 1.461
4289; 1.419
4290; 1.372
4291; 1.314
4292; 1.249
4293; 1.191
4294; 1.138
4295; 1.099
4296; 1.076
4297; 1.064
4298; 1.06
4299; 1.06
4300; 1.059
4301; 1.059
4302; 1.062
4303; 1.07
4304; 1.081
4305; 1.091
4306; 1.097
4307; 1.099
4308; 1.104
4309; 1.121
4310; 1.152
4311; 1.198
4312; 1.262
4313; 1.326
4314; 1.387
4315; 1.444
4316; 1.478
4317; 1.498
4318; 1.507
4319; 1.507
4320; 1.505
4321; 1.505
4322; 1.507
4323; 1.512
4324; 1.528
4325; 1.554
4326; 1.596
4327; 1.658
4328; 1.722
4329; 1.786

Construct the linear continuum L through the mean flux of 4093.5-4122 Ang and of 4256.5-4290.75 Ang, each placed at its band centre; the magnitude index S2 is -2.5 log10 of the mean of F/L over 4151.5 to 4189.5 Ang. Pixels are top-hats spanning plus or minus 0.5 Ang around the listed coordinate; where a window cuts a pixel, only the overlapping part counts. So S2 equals 0.09 mag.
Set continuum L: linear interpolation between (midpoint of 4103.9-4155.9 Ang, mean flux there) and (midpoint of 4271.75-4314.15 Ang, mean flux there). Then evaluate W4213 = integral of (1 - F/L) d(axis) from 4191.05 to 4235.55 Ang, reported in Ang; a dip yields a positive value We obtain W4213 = -1.63 Ang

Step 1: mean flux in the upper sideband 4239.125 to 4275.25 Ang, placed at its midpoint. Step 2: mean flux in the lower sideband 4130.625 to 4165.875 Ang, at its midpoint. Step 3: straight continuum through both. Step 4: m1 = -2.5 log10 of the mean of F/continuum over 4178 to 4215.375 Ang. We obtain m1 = 0.07 mag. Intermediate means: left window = 1.37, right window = 1.55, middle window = 1.36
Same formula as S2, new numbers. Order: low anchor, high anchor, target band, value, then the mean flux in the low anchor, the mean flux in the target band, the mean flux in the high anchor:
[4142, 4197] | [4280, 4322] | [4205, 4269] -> -0.115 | 1.34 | 1.47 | 1.29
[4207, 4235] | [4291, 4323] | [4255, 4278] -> -0.200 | 1.4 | 1.57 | 1.23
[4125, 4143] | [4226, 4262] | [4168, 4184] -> 0.073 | 1.37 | 1.31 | 1.47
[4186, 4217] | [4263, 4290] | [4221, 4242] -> 0.048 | 1.38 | 1.39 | 1.55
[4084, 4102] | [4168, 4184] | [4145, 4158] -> -0.015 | 1.37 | 1.35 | 1.31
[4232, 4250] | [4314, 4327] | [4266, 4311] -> 0.118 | 1.48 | 1.35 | 1.51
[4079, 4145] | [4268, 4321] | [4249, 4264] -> -0.137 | 1.36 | 1.53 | 1.35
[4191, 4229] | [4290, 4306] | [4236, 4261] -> -0.190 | 1.39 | 1.51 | 1.12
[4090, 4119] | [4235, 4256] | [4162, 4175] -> 0.073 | 1.37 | 1.33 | 1.5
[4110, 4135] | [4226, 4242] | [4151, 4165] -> 0.032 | 1.34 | 1.32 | 1.4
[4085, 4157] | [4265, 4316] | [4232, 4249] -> -0.098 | 1.36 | 1.48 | 1.35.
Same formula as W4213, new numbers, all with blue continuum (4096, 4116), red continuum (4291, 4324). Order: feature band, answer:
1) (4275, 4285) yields -2.5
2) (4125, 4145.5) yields -0.7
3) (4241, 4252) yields -2.2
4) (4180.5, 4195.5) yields -0.6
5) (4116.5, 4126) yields 0.0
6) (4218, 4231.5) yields -0.9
